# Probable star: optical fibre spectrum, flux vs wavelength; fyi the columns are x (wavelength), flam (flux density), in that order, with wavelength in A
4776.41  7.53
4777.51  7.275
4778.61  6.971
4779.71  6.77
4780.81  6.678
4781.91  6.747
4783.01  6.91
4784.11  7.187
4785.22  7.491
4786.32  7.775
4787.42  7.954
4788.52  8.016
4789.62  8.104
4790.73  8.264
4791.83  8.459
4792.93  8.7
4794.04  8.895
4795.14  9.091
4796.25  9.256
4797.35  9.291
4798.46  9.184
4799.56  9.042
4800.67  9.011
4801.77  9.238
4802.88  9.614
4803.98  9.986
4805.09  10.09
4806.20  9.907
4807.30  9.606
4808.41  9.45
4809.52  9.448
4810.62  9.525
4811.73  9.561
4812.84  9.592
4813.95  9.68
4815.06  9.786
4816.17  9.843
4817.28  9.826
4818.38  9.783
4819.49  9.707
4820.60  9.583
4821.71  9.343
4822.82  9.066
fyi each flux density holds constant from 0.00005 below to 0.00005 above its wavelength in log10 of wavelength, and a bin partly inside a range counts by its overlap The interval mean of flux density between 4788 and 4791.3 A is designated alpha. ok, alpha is 8.13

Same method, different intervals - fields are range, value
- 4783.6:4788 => 7.61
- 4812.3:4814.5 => 9.63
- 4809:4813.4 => 9.54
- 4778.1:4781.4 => 6.81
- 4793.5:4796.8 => 9.08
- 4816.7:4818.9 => 9.84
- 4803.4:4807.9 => 9.9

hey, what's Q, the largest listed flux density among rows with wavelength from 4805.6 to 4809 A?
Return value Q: 9.907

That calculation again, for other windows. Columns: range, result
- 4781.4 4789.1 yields 8.016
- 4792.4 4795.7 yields 9.091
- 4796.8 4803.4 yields 9.614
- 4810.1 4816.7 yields 9.843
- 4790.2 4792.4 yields 8.459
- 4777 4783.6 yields 7.275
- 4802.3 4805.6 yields 10.09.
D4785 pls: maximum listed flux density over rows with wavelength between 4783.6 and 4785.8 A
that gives 7.491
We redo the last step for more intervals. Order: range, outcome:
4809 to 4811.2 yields 9.525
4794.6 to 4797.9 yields 9.291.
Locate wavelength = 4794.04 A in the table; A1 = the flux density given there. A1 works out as 8.895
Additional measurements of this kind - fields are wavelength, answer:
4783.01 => 6.91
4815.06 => 9.786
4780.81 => 6.678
